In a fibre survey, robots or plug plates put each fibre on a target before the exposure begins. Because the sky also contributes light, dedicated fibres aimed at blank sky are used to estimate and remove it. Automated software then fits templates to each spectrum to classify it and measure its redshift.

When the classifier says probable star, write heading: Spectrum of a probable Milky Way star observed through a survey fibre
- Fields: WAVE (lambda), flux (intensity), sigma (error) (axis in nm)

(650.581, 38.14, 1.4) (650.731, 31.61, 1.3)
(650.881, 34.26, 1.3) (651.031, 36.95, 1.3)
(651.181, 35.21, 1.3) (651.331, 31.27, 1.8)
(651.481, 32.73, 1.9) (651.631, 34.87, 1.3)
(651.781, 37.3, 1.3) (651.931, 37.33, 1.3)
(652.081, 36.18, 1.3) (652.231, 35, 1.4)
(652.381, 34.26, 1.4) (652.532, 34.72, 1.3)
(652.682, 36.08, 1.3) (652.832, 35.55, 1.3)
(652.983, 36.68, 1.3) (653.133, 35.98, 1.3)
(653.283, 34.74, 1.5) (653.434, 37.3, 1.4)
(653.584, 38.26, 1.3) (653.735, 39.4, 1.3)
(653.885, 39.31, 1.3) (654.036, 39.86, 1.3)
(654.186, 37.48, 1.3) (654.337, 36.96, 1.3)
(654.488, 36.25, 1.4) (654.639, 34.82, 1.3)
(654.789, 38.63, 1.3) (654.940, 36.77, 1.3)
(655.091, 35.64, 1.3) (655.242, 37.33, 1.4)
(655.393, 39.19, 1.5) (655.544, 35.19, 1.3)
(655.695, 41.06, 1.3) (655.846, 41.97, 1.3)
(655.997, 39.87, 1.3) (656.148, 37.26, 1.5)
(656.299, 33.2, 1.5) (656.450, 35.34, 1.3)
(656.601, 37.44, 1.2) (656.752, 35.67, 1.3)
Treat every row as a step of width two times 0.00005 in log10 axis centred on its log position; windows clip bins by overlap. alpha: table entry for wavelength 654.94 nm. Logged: 36.77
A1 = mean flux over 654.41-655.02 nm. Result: 36.6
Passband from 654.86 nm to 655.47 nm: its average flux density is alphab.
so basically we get 37.2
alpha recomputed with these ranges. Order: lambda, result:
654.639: 34.82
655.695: 41.06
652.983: 36.68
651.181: 35.21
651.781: 37.3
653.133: 35.98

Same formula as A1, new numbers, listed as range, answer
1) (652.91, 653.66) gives 36.6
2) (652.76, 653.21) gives 36.1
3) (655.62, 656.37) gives 38.7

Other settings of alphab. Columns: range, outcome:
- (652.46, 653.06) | 35.8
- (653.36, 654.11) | 38.8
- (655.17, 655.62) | 37.2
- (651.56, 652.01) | 36.5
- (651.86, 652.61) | 35.5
